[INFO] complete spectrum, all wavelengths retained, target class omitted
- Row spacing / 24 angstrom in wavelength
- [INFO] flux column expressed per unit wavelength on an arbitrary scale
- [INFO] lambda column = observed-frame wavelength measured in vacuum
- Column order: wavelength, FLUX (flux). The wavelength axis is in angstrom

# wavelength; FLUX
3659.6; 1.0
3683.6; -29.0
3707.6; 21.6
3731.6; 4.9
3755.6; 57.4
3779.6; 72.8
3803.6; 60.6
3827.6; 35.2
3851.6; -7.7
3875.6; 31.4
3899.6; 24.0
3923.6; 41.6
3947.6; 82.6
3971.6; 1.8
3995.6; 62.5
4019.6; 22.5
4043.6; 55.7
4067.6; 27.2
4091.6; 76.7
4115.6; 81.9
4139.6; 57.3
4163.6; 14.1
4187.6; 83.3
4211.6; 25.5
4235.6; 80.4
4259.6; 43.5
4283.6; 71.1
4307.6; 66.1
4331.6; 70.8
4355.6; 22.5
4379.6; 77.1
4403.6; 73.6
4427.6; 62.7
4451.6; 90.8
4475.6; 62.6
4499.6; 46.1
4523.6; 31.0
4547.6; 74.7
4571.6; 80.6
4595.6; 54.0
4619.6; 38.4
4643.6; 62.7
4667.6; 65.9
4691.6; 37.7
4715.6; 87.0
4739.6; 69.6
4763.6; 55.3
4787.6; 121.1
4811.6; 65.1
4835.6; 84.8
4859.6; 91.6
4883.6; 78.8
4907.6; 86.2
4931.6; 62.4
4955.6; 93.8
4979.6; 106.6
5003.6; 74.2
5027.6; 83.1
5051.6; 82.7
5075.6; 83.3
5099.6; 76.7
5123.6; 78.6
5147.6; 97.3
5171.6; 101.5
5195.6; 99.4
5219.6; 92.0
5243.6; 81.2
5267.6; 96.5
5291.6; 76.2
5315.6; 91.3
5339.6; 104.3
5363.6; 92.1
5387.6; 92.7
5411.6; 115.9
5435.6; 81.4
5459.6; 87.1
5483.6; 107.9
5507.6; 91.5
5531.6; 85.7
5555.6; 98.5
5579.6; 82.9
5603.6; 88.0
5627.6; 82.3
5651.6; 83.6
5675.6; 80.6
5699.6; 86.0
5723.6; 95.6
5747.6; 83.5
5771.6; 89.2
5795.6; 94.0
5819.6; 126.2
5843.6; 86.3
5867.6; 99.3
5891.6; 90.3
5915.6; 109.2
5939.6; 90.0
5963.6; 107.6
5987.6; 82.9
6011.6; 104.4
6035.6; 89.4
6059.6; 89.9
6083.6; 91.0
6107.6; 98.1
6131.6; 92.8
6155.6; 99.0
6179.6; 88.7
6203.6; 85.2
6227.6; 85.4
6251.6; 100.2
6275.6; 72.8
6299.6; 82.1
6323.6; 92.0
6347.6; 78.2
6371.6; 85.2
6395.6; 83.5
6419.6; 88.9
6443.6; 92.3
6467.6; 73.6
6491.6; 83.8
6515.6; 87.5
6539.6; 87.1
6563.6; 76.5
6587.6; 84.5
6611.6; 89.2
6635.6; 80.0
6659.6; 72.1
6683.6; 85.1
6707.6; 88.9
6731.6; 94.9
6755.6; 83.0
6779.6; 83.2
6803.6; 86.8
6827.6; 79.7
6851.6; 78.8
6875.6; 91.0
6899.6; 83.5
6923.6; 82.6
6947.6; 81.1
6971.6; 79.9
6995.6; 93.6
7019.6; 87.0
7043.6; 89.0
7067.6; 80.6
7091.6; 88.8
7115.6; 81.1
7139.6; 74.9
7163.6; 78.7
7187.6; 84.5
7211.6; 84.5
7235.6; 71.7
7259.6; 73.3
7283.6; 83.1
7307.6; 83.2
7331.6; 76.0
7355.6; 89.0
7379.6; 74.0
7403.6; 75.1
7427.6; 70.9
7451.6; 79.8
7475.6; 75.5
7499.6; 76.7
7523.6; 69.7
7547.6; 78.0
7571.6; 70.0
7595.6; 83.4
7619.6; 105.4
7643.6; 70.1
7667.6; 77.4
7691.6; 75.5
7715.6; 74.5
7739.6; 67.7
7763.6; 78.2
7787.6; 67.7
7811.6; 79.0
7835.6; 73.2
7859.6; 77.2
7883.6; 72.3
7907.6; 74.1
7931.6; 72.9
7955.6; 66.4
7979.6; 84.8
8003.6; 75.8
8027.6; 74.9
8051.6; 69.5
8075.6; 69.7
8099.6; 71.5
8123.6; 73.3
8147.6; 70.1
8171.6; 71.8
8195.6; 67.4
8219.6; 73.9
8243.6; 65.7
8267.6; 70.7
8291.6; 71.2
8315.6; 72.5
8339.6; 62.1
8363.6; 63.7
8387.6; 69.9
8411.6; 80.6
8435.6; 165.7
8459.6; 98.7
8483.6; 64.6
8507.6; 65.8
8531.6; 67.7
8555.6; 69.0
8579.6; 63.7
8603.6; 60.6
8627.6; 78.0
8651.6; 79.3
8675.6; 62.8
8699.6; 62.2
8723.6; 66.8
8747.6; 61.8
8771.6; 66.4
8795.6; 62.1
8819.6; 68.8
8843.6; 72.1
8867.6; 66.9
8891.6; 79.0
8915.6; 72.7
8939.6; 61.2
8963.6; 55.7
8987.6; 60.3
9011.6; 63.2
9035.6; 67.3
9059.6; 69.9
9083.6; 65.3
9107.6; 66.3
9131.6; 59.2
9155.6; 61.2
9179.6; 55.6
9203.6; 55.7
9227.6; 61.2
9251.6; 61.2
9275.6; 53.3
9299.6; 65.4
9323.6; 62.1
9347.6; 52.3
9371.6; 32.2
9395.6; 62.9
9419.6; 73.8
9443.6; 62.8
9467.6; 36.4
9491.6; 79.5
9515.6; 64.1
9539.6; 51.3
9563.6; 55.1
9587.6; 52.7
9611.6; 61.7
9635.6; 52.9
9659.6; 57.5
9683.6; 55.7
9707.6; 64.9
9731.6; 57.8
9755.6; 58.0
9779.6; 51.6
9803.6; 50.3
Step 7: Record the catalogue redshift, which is 0.286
